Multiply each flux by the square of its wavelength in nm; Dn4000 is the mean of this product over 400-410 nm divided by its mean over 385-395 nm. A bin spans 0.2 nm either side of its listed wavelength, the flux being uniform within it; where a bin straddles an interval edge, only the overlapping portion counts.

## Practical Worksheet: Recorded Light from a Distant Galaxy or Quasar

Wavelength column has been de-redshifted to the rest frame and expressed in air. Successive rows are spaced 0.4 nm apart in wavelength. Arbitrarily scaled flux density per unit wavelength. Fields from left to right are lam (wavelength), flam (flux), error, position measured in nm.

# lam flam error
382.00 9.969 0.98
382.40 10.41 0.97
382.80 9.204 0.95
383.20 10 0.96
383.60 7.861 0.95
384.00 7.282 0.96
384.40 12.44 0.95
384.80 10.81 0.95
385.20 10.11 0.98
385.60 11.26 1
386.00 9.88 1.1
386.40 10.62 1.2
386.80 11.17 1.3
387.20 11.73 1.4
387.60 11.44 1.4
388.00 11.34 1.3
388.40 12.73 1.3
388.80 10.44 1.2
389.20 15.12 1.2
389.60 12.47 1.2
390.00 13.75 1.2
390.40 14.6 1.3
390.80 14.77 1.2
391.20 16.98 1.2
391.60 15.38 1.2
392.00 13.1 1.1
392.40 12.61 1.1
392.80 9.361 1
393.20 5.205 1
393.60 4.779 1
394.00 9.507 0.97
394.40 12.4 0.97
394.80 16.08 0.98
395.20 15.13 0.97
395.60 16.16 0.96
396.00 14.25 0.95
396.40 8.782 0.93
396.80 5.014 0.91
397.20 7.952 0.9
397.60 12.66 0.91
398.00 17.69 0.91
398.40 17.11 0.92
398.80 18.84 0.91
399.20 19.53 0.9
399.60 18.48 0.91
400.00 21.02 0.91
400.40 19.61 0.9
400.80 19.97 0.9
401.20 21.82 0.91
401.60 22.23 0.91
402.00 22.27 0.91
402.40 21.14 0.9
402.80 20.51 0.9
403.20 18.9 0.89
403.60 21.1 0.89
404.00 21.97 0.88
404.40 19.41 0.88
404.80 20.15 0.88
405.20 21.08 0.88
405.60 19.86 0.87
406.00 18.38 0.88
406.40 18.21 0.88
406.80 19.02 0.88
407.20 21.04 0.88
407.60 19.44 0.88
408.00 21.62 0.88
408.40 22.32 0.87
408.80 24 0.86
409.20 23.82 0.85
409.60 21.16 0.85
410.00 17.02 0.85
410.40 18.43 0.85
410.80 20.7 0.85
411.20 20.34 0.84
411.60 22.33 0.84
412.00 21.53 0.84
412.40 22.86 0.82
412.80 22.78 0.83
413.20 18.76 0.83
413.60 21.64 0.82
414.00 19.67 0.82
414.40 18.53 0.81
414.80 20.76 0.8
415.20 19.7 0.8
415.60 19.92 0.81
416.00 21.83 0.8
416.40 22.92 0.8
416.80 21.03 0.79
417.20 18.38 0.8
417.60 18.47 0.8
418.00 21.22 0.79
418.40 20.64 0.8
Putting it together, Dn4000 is 1.88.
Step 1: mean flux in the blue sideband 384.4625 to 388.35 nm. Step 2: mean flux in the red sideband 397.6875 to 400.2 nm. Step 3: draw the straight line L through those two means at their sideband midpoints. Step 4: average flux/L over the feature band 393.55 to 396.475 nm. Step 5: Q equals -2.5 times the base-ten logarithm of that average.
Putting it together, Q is 0.27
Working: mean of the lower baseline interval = 11.1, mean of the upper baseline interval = 18.5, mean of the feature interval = 12.7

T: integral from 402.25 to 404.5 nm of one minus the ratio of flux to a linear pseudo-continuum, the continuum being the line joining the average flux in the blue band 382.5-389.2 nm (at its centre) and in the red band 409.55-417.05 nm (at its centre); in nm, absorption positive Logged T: -0.47 nm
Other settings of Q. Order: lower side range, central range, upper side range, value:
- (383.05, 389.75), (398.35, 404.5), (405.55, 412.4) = -0.17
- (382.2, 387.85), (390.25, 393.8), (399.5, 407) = 0.18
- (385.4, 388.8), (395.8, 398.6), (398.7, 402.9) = 0.46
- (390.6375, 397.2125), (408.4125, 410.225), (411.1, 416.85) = -0.15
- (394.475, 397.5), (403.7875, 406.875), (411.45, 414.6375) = -0.17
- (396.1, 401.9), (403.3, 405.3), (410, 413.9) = -0.13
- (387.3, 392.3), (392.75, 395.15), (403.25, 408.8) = 0.47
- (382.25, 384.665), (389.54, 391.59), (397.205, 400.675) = -0.11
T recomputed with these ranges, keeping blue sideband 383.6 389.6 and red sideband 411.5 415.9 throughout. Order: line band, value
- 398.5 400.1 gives -0.367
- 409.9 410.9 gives 0.046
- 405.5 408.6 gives -0.268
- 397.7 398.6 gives -0.098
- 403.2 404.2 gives -0.222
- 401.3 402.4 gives -0.364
